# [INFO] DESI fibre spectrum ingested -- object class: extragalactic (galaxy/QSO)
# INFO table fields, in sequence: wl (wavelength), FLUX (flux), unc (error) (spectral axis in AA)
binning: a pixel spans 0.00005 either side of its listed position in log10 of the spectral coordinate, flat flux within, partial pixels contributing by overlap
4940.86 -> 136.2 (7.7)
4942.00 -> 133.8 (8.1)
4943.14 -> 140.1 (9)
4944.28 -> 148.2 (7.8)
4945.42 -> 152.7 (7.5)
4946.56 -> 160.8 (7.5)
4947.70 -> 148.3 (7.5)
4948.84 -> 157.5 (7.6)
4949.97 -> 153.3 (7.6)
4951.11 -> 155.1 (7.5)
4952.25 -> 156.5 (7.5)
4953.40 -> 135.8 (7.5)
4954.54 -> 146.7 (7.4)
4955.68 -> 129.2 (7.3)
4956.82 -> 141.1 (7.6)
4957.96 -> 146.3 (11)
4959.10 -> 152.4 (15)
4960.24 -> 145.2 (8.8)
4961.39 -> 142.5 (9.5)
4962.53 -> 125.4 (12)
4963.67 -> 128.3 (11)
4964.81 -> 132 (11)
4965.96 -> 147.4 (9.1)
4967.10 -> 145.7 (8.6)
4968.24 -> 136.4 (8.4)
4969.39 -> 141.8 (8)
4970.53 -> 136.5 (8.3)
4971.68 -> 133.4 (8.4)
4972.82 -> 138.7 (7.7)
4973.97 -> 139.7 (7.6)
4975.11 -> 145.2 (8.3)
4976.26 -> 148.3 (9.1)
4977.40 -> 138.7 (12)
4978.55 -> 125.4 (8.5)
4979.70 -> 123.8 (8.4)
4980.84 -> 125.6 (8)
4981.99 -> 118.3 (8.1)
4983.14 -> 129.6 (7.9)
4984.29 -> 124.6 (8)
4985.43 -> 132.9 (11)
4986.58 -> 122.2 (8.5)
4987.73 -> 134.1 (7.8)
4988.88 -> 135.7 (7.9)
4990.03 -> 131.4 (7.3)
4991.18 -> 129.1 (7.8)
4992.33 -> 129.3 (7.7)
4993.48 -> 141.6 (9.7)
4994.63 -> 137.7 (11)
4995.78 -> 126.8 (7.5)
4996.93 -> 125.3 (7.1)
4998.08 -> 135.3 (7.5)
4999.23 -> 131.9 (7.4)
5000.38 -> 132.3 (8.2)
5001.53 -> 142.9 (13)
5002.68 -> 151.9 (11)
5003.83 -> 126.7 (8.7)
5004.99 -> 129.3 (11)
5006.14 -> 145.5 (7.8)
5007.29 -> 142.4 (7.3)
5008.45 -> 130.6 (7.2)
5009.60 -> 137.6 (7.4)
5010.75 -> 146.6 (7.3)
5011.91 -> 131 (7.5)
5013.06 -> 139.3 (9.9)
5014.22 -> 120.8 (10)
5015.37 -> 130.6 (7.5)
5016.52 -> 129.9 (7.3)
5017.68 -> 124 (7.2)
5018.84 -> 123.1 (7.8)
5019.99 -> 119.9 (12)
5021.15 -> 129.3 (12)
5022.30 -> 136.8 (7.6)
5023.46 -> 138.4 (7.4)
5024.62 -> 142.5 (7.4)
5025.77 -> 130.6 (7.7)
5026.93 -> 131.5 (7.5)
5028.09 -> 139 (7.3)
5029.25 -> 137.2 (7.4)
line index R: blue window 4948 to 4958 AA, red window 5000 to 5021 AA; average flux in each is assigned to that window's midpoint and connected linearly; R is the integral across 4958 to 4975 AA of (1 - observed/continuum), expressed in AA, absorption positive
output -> 0.52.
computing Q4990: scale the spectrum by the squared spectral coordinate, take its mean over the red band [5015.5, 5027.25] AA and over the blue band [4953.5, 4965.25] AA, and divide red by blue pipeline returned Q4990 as 1.0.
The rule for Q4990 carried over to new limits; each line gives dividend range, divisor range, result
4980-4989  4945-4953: 0.84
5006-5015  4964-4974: 1.00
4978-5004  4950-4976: 0.94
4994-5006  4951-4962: 0.95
